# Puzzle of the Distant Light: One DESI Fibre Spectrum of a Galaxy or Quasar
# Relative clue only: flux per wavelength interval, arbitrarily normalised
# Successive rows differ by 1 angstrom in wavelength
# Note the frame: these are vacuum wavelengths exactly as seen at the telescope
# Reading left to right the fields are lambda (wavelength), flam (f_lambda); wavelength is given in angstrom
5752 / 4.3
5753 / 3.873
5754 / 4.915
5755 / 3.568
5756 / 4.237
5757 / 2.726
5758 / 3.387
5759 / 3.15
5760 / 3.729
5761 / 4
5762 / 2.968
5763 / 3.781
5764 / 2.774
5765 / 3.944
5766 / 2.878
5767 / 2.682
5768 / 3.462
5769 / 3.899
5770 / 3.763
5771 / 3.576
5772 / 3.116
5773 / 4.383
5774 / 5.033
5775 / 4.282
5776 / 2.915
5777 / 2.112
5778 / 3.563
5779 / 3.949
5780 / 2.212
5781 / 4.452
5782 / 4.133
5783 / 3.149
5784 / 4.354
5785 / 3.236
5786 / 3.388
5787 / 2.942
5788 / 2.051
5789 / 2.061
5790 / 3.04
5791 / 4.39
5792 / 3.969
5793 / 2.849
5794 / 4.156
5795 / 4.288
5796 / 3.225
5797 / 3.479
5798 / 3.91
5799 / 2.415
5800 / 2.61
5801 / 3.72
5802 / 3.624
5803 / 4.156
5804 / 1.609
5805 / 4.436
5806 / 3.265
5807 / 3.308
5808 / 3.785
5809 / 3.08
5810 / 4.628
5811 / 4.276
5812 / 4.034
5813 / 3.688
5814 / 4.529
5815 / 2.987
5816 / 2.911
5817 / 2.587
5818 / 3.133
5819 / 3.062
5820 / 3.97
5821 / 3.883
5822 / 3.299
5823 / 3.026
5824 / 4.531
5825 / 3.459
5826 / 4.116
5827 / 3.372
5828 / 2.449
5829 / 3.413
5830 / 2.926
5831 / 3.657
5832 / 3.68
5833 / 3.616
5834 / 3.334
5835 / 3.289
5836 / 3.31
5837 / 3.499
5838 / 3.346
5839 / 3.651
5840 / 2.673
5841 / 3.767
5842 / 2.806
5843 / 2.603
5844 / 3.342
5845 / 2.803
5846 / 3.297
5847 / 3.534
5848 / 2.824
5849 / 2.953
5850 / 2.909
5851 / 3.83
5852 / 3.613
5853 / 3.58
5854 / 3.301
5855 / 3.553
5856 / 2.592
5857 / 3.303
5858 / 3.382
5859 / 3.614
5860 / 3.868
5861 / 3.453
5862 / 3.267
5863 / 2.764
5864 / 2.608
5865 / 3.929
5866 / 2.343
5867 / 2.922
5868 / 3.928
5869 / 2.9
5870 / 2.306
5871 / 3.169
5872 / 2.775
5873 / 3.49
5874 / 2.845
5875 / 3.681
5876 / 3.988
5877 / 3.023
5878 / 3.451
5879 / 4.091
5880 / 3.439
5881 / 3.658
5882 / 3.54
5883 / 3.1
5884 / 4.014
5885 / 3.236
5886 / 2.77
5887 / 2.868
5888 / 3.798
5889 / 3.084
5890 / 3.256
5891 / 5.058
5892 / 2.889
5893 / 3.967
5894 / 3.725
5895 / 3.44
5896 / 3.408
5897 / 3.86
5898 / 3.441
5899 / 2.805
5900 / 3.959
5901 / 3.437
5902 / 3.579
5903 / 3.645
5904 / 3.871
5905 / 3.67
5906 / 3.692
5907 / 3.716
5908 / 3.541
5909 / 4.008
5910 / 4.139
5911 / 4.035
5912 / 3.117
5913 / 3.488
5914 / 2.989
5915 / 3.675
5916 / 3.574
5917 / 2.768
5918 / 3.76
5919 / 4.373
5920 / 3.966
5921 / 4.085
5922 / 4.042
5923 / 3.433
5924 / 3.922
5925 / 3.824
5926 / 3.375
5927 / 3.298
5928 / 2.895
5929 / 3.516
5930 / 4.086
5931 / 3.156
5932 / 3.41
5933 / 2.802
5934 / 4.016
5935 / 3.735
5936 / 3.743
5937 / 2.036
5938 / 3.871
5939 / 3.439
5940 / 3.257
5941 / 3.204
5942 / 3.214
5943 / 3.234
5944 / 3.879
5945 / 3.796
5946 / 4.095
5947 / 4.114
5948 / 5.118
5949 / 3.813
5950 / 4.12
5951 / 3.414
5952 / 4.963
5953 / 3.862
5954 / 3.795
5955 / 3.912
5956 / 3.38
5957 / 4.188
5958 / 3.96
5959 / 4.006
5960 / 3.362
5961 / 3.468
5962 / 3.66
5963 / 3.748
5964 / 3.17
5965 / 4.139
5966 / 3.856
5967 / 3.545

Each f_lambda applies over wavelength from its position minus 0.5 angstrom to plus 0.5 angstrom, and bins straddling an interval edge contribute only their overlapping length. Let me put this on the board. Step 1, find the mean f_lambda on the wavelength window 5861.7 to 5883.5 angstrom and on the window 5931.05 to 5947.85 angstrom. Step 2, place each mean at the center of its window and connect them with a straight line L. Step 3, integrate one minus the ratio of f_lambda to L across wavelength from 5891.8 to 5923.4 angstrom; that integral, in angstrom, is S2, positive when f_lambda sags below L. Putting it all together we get -2.4 angstrom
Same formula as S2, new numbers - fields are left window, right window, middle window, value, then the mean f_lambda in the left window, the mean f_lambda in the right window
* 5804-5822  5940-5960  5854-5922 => 4.89 angstrom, 3.56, 3.87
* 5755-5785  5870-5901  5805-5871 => 2.37 angstrom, 3.53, 3.44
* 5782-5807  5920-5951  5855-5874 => 1.86 angstrom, 3.36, 3.62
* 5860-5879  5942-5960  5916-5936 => 0.57 angstrom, 3.2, 3.94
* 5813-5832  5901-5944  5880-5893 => 0.17 angstrom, 3.42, 3.55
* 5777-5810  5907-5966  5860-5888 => 2.29 angstrom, 3.4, 3.67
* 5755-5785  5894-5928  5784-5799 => 0.80 angstrom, 3.53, 3.62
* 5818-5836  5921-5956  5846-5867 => 1.55 angstrom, 3.46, 3.66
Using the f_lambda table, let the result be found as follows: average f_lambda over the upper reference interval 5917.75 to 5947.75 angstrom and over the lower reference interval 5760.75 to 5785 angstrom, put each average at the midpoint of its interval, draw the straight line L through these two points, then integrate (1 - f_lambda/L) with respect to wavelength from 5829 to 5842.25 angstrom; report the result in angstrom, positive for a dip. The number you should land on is 0.8 angstrom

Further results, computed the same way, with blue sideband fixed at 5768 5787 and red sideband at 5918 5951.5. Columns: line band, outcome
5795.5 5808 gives 1.00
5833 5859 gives 2.66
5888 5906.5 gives 0.18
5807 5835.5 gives 0.81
